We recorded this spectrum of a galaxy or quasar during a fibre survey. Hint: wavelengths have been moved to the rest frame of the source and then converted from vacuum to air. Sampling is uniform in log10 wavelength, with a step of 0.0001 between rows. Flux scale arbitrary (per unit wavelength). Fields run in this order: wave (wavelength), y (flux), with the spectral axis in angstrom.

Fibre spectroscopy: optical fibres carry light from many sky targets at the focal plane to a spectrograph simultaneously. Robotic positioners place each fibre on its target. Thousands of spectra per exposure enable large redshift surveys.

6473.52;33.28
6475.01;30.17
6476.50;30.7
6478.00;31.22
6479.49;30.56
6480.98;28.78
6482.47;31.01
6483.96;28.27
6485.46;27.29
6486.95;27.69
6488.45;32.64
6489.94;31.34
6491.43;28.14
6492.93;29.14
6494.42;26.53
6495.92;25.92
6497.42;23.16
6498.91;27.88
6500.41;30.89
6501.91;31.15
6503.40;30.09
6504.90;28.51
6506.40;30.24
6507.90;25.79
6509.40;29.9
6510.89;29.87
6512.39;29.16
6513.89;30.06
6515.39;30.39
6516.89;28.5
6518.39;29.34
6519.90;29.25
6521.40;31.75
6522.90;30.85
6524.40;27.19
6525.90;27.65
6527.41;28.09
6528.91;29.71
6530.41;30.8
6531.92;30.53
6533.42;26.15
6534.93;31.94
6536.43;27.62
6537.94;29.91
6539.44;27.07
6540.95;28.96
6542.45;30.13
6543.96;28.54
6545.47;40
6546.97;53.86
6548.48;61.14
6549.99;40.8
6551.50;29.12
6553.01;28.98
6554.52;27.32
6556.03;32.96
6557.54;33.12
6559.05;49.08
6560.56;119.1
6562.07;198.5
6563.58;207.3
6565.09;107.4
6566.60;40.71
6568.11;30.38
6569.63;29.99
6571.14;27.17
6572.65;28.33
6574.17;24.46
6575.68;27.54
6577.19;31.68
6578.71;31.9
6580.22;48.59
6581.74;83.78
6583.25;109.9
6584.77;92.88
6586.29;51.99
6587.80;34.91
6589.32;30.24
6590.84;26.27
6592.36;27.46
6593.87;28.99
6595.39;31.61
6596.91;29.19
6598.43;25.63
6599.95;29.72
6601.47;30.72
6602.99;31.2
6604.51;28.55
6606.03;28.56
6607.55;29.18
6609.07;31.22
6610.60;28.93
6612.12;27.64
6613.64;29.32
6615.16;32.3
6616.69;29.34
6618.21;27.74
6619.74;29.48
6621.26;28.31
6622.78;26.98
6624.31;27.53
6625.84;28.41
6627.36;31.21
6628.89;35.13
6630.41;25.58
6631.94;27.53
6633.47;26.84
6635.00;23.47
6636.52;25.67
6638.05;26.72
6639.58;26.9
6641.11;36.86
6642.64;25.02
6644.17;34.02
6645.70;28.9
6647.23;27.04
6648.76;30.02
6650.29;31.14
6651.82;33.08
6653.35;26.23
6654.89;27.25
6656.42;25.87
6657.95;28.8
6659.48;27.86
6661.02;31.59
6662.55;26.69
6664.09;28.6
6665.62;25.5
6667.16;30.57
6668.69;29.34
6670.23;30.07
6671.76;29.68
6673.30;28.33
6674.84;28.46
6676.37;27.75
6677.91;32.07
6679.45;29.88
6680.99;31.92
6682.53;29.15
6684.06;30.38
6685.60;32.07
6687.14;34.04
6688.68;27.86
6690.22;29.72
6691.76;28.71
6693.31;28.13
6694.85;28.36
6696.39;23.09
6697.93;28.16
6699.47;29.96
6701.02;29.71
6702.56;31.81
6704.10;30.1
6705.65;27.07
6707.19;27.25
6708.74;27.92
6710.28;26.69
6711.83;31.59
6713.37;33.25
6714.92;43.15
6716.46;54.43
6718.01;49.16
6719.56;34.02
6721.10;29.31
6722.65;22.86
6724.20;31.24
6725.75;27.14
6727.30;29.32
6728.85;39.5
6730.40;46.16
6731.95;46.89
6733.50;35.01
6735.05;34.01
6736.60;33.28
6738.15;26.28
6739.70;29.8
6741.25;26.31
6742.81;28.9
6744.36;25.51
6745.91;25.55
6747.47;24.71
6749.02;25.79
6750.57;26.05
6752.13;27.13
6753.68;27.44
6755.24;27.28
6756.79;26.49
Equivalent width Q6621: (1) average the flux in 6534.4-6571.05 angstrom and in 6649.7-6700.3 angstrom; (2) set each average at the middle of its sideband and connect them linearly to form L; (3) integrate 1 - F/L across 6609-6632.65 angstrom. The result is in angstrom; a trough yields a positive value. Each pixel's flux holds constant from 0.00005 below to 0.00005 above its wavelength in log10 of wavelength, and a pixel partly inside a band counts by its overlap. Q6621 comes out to 6.7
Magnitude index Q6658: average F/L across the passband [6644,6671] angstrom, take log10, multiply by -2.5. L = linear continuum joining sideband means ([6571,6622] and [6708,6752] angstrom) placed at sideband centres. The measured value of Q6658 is 0.20 mag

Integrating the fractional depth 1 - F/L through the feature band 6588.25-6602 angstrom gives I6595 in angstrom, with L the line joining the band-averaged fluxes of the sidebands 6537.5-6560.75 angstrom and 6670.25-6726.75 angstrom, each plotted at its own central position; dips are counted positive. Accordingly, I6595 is 2.9 angstrom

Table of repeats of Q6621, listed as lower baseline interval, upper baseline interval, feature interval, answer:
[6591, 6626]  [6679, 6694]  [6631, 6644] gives 0.8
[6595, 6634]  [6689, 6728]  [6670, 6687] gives 0.3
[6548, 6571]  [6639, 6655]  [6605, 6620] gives 5.2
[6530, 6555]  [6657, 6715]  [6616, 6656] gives 2.9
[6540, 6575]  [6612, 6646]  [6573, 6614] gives 4.4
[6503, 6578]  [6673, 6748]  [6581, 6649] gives 6.4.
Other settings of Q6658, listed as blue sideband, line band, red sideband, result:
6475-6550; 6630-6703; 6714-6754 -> 0.11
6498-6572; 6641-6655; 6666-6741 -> 0.18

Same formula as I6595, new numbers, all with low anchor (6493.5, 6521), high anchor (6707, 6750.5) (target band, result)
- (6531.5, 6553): -3.8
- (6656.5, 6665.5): 0.9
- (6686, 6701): 1.5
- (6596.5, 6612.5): 0.7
